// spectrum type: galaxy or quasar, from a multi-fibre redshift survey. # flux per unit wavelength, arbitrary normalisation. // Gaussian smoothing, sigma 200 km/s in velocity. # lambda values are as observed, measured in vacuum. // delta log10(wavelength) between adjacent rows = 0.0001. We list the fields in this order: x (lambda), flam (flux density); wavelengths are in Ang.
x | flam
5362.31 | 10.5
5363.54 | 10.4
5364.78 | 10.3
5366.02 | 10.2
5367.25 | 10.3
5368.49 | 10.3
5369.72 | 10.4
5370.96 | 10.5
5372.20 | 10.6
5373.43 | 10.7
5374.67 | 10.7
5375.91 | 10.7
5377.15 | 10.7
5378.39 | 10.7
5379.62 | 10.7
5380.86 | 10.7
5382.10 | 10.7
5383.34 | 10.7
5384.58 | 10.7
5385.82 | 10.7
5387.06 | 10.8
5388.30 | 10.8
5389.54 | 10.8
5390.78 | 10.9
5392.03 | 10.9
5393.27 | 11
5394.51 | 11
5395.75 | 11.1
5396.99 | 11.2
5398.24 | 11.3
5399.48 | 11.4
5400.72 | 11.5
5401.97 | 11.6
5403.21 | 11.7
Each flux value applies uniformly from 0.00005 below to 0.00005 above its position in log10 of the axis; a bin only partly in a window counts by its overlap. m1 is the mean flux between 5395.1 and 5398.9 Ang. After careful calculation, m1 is 11.2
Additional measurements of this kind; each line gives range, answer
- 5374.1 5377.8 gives 10.7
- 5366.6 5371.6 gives 10.4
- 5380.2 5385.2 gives 10.7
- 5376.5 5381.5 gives 10.7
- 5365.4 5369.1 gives 10.3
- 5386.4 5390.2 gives 10.8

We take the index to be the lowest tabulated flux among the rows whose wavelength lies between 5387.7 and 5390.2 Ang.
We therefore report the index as 10.8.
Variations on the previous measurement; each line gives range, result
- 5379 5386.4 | 10.7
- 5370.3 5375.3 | 10.5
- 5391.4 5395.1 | 10.9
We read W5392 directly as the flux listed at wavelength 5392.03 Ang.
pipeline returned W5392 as 10.9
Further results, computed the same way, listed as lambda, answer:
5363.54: 10.4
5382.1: 10.7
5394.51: 11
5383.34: 10.7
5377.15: 10.7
